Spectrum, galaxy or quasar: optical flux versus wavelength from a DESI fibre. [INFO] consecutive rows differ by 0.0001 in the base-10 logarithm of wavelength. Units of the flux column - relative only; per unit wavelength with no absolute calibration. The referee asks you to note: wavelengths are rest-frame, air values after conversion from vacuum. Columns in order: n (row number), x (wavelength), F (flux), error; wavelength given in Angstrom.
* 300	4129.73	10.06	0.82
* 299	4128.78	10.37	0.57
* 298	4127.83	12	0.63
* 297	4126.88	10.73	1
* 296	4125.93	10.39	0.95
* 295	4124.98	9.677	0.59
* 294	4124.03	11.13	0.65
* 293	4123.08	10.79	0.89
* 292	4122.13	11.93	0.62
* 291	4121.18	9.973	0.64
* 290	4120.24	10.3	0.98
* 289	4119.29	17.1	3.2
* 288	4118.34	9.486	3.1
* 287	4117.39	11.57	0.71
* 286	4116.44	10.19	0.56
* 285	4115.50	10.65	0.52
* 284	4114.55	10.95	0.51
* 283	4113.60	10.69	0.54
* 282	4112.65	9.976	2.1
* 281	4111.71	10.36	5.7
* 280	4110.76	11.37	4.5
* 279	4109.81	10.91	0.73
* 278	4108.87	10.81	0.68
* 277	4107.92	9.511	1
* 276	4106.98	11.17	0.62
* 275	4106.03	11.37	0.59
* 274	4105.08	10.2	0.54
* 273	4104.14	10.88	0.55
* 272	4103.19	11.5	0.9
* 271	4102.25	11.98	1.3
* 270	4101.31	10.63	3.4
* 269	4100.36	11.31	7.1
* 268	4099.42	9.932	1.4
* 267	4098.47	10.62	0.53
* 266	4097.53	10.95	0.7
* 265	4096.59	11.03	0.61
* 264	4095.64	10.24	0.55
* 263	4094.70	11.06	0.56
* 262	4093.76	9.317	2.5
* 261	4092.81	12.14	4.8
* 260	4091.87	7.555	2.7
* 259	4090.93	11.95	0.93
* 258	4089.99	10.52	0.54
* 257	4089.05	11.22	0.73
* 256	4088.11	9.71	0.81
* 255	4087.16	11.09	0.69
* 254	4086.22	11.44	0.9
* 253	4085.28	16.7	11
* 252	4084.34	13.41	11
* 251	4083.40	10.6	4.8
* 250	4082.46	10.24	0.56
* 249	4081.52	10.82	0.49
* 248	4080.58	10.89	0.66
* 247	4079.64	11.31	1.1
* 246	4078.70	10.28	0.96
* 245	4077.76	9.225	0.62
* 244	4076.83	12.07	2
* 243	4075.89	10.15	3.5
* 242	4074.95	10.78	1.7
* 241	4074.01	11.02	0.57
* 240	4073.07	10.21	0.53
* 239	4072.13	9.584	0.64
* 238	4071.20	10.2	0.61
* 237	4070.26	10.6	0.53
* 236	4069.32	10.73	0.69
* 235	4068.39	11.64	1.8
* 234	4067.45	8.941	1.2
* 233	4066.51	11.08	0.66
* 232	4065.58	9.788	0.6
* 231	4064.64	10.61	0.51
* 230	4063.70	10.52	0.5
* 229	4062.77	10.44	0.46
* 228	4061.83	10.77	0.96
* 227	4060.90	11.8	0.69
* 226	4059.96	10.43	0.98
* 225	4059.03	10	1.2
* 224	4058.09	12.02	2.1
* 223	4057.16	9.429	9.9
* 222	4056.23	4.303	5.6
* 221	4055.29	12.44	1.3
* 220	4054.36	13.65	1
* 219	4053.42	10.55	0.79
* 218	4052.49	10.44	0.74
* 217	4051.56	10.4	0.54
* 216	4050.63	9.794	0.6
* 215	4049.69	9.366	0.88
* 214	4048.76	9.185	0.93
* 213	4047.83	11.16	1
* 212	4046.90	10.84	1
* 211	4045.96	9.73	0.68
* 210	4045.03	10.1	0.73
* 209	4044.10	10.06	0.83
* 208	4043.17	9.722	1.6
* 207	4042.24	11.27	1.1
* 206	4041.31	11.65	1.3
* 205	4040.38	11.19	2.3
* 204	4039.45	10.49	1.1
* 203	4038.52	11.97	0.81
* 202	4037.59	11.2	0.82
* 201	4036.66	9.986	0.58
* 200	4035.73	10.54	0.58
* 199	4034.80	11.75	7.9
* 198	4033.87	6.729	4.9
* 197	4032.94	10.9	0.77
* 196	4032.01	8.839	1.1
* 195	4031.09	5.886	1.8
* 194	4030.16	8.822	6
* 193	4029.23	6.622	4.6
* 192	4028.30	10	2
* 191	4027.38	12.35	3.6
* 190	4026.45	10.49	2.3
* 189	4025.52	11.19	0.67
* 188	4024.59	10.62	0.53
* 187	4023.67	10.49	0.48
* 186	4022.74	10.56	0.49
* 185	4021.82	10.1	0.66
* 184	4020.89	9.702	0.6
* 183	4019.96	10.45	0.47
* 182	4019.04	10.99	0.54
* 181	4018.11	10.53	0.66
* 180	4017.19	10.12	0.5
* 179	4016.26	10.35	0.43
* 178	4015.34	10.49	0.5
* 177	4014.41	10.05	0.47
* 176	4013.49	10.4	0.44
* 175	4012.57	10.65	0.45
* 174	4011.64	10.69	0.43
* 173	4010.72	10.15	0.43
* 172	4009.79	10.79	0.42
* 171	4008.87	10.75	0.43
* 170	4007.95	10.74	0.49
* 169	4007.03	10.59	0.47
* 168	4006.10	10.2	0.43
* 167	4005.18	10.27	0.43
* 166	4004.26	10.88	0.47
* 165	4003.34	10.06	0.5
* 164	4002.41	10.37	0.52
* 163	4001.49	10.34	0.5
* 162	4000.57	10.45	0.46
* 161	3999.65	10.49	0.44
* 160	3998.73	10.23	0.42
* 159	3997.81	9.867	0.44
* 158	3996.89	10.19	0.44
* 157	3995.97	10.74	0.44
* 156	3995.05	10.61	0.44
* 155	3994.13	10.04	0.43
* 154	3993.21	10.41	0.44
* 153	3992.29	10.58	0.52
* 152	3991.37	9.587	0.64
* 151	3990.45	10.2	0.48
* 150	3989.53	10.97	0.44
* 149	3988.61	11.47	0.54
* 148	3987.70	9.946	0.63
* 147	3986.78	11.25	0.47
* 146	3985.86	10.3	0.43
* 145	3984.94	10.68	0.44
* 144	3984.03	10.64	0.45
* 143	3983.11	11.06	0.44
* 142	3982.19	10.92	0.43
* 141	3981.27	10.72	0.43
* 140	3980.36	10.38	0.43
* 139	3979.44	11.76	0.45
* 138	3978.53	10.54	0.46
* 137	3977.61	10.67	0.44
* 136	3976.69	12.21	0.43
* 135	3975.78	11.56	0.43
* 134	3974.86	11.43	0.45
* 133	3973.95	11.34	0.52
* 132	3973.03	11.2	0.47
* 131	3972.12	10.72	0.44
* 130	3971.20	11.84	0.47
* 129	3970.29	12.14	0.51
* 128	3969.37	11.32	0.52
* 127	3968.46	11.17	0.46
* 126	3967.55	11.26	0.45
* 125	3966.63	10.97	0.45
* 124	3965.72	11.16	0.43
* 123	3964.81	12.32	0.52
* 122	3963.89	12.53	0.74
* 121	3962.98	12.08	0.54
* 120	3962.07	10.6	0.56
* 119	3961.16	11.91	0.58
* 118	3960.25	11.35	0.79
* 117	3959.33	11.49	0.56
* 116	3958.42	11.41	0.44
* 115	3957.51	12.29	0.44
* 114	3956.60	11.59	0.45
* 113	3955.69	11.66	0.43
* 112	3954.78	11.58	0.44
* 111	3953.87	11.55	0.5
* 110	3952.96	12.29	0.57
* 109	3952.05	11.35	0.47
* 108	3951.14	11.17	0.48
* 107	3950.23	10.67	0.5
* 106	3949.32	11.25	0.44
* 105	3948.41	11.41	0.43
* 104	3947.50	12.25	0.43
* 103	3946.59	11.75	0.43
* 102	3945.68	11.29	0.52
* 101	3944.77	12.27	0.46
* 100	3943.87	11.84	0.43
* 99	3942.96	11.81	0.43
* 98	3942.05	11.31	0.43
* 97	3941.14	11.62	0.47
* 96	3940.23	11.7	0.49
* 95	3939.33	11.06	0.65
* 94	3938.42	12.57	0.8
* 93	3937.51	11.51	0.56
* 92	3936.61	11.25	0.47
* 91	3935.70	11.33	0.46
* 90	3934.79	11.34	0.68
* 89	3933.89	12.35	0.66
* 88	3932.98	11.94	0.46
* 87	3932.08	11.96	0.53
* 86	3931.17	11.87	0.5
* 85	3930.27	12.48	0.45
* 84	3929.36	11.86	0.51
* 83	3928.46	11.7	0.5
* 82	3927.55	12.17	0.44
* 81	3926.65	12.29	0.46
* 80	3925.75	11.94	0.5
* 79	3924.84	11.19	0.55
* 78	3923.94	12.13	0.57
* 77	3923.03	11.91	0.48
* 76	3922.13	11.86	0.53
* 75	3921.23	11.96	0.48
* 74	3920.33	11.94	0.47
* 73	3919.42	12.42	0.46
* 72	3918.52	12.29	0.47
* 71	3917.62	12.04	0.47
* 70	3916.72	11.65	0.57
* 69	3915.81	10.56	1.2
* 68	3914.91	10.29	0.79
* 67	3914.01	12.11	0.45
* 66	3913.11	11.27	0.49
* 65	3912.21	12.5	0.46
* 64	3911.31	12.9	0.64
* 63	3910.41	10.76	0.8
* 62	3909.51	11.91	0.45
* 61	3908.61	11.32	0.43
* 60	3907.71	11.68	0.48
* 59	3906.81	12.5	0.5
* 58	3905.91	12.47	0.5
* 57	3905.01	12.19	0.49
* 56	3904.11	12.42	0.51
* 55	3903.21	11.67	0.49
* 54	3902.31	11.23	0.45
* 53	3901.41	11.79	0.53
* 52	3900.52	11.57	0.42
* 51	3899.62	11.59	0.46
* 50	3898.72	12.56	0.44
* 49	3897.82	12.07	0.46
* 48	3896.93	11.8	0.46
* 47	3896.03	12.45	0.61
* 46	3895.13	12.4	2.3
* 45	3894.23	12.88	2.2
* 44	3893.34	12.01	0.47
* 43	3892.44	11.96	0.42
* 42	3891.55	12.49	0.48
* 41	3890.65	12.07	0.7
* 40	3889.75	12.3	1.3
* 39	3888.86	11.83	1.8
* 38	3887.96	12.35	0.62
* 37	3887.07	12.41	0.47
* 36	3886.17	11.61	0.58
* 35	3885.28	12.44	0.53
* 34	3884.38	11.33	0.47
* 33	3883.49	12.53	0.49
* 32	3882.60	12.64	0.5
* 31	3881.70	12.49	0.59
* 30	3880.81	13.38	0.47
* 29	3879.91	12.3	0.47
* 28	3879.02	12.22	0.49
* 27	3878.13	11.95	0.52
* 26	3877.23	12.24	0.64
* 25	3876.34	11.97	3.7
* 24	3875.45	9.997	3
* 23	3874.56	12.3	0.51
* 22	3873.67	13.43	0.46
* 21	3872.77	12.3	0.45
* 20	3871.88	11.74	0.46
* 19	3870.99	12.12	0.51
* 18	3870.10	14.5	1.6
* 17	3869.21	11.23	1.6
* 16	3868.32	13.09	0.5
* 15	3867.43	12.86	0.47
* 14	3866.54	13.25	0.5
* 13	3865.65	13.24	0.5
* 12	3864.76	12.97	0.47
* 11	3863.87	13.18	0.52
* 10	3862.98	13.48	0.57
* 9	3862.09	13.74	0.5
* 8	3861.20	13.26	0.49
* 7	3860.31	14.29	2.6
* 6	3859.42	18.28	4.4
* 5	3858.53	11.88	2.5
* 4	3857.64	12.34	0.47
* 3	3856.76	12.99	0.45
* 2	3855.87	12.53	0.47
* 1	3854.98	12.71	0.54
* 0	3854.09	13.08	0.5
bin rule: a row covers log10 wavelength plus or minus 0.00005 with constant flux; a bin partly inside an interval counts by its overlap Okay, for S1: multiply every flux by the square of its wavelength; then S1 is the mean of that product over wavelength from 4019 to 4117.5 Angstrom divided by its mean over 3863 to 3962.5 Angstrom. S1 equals 1.0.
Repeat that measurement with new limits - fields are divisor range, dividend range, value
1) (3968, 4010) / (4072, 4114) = 1.06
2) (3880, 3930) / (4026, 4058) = 0.90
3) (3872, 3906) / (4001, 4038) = 0.89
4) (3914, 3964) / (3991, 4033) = 0.90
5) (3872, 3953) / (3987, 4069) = 0.92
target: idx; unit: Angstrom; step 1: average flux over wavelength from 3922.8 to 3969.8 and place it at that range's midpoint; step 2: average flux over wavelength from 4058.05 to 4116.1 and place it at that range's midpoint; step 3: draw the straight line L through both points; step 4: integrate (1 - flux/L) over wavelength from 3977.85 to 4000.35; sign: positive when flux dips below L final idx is 1.7 Angstrom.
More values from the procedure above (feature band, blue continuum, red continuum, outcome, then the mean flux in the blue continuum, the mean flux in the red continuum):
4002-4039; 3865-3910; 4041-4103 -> 3.0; 12.2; 10.7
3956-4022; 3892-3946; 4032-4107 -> 2.7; 11.9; 10.7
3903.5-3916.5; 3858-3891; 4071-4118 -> 0.6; 12.7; 10.8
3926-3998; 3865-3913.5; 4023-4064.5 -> -0.4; 12.2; 10.2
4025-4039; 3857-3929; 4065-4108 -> 1.8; 12.3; 10.8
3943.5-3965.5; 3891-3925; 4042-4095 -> -0.2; 11.9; 10.6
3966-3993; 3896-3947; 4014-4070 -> 0.2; 11.8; 10.3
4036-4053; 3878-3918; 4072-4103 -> 1.1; 12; 10.9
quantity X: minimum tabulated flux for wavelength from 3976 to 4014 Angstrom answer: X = 9.587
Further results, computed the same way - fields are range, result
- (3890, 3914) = 10.76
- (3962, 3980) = 10.54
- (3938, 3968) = 10.6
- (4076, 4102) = 7.555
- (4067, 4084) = 8.941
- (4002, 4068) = 4.303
